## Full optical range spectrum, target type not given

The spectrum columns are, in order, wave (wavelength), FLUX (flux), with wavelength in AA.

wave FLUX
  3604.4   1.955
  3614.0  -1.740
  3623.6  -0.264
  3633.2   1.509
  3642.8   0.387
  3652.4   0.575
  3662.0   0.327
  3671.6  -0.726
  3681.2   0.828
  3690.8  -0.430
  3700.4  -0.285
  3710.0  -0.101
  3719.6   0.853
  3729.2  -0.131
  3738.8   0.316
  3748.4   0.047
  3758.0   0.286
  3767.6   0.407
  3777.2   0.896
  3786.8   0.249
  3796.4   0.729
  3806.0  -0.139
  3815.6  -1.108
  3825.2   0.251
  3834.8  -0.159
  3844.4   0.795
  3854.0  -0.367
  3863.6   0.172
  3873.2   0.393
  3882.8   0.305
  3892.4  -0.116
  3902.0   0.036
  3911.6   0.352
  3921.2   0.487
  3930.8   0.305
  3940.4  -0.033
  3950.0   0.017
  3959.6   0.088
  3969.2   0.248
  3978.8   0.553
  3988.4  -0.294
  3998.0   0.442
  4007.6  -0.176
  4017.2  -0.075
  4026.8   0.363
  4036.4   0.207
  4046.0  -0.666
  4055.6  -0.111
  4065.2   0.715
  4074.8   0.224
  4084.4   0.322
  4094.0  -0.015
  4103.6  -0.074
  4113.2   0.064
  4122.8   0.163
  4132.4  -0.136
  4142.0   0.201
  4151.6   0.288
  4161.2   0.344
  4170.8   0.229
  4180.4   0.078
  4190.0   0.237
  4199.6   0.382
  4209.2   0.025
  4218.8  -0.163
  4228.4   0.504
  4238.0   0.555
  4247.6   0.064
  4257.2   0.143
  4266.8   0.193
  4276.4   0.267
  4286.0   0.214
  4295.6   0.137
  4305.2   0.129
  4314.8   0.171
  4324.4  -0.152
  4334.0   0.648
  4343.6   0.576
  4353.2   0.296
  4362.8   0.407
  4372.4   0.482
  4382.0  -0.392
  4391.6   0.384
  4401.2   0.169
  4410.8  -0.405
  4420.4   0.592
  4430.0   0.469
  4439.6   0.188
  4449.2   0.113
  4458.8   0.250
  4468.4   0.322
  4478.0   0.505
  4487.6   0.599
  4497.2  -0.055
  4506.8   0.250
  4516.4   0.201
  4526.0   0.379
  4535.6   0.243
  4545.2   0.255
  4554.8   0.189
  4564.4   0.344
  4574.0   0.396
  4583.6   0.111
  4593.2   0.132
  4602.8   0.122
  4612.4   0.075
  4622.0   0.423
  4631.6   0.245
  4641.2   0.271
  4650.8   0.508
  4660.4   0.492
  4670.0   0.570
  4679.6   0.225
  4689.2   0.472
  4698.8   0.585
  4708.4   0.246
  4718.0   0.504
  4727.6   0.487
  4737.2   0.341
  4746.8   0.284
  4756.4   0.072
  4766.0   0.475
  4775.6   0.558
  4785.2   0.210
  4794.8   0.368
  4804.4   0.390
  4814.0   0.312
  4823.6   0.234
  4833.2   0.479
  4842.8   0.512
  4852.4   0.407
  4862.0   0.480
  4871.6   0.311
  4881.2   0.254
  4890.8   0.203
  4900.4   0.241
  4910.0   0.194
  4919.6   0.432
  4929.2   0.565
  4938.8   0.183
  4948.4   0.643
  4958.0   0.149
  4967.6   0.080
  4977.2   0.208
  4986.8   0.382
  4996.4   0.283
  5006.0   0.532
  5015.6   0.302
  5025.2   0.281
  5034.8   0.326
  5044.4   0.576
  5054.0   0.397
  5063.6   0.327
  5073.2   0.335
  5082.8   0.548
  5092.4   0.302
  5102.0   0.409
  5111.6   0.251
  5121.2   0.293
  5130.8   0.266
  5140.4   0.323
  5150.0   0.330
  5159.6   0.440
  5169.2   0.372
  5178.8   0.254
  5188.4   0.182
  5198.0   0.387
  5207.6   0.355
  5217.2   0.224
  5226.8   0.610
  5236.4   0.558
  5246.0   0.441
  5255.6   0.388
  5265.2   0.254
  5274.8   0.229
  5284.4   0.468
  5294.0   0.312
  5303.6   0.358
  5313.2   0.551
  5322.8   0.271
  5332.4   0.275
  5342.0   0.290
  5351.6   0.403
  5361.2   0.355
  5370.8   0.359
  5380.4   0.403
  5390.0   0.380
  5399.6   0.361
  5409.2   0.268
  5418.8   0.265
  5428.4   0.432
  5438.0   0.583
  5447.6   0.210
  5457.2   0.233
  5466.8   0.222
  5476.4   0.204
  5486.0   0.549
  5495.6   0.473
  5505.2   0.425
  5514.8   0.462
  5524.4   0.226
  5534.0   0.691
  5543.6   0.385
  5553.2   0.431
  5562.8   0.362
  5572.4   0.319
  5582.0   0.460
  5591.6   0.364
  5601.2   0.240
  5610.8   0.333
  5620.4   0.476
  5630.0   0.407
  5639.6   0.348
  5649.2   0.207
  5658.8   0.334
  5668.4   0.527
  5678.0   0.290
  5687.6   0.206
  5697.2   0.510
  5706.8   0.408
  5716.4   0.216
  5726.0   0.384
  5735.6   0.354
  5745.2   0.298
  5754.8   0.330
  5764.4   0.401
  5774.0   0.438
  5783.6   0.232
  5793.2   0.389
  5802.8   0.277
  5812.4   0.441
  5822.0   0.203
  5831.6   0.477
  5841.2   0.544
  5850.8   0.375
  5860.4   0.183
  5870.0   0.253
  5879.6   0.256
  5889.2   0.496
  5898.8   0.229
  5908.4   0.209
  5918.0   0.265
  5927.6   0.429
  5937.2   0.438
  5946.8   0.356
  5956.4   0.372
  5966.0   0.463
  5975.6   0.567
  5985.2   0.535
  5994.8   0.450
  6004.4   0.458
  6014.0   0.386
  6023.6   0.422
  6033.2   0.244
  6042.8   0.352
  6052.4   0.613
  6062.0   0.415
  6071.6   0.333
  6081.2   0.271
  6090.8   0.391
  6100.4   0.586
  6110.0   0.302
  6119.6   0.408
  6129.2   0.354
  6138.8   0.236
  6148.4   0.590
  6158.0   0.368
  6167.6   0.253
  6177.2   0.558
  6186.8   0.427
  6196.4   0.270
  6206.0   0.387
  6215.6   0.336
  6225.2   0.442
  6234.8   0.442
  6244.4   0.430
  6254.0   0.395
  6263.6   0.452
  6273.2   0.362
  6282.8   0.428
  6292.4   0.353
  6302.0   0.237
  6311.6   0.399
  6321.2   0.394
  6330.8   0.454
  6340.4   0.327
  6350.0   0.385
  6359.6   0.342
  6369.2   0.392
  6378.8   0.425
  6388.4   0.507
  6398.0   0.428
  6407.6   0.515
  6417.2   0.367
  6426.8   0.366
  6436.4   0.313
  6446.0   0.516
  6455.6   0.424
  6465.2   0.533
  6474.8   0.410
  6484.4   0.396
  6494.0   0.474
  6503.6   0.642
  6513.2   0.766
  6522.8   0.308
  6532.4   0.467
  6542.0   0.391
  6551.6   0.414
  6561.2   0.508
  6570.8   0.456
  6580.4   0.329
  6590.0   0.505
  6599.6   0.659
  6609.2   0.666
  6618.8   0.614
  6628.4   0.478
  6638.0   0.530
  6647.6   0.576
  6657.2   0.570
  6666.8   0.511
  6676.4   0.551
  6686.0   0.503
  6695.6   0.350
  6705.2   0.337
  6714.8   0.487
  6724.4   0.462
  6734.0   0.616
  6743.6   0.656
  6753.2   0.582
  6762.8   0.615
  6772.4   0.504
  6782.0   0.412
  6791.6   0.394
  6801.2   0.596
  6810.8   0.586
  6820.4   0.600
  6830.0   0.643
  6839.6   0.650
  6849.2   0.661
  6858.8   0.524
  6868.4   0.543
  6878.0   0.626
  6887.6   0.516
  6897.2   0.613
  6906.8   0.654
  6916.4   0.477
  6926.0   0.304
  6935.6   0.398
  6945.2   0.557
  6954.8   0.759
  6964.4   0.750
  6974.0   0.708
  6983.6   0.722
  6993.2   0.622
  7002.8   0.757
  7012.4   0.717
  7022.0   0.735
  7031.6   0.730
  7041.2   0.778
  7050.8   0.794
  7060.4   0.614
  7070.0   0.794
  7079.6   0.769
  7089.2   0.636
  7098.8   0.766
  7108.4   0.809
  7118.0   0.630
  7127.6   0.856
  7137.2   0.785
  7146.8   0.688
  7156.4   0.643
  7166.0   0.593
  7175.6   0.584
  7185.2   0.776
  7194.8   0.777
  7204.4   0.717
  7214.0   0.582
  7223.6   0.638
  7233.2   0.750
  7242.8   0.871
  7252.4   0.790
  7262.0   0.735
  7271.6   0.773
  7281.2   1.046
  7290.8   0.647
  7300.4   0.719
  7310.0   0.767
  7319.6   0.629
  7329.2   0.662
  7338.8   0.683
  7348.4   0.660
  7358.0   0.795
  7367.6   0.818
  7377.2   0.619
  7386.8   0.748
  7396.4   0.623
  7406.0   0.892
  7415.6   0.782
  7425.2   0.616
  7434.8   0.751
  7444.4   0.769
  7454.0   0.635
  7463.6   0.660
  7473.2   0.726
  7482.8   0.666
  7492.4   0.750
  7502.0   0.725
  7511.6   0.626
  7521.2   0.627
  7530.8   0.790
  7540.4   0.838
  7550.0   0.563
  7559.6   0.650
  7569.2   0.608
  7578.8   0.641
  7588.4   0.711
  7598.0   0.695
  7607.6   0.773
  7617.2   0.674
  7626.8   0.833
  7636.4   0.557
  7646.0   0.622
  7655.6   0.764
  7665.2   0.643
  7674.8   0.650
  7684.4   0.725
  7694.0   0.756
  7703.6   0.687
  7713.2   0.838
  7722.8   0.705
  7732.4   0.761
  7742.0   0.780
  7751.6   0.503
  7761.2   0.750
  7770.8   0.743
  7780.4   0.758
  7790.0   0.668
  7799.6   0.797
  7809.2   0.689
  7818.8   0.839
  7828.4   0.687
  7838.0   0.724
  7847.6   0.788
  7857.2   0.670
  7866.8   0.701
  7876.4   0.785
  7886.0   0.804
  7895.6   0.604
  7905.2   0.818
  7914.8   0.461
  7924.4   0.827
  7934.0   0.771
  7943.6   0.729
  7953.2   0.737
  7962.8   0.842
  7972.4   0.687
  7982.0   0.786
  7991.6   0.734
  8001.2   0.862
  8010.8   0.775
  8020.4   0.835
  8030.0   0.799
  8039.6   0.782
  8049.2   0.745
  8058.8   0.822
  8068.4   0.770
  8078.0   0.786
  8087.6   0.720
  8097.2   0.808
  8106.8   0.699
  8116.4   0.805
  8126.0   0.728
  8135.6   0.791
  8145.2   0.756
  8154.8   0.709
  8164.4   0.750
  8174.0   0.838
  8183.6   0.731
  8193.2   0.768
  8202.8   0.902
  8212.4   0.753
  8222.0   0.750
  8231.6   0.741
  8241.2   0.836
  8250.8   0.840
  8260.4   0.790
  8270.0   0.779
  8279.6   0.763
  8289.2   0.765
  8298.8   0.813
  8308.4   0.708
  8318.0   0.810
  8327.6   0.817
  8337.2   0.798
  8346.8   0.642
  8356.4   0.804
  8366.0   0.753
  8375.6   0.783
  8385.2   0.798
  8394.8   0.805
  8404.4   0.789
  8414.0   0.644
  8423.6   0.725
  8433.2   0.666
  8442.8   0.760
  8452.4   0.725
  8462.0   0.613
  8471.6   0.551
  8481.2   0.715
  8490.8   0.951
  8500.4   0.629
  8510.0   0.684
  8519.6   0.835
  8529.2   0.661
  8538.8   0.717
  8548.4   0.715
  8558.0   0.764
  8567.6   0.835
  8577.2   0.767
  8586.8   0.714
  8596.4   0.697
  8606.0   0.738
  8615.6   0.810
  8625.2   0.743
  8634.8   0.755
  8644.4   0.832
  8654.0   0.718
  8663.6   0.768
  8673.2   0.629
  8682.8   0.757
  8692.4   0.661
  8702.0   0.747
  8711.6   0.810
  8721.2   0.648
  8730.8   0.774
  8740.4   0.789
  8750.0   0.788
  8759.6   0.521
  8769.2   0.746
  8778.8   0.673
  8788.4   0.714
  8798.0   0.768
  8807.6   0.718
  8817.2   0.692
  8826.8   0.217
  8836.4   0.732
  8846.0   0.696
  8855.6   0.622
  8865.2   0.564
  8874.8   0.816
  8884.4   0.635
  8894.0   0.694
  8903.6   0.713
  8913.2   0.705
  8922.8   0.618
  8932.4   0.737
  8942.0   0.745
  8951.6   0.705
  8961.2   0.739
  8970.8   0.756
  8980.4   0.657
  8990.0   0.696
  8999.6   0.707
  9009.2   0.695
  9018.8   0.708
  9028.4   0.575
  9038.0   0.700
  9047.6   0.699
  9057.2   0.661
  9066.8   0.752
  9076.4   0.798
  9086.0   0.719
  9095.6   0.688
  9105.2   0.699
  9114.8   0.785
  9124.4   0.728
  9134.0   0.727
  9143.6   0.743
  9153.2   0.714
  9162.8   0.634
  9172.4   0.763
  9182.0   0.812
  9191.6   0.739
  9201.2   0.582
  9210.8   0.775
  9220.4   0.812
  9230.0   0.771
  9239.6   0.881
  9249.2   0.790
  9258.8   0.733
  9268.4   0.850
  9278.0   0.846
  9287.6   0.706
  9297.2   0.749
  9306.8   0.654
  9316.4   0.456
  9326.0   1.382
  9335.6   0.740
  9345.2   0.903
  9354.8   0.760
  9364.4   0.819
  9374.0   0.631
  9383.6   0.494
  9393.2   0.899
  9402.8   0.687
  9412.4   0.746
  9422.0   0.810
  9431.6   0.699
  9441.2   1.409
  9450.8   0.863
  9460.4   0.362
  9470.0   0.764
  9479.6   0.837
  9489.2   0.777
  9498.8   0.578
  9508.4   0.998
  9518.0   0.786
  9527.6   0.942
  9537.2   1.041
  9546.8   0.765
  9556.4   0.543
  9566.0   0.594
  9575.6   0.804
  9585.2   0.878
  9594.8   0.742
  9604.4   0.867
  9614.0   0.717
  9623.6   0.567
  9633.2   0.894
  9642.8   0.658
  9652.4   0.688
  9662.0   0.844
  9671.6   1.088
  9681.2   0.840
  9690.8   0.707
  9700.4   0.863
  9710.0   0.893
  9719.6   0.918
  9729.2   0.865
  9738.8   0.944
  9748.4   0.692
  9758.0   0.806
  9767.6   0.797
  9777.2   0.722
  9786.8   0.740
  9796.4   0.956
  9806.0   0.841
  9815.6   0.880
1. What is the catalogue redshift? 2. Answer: 0.746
